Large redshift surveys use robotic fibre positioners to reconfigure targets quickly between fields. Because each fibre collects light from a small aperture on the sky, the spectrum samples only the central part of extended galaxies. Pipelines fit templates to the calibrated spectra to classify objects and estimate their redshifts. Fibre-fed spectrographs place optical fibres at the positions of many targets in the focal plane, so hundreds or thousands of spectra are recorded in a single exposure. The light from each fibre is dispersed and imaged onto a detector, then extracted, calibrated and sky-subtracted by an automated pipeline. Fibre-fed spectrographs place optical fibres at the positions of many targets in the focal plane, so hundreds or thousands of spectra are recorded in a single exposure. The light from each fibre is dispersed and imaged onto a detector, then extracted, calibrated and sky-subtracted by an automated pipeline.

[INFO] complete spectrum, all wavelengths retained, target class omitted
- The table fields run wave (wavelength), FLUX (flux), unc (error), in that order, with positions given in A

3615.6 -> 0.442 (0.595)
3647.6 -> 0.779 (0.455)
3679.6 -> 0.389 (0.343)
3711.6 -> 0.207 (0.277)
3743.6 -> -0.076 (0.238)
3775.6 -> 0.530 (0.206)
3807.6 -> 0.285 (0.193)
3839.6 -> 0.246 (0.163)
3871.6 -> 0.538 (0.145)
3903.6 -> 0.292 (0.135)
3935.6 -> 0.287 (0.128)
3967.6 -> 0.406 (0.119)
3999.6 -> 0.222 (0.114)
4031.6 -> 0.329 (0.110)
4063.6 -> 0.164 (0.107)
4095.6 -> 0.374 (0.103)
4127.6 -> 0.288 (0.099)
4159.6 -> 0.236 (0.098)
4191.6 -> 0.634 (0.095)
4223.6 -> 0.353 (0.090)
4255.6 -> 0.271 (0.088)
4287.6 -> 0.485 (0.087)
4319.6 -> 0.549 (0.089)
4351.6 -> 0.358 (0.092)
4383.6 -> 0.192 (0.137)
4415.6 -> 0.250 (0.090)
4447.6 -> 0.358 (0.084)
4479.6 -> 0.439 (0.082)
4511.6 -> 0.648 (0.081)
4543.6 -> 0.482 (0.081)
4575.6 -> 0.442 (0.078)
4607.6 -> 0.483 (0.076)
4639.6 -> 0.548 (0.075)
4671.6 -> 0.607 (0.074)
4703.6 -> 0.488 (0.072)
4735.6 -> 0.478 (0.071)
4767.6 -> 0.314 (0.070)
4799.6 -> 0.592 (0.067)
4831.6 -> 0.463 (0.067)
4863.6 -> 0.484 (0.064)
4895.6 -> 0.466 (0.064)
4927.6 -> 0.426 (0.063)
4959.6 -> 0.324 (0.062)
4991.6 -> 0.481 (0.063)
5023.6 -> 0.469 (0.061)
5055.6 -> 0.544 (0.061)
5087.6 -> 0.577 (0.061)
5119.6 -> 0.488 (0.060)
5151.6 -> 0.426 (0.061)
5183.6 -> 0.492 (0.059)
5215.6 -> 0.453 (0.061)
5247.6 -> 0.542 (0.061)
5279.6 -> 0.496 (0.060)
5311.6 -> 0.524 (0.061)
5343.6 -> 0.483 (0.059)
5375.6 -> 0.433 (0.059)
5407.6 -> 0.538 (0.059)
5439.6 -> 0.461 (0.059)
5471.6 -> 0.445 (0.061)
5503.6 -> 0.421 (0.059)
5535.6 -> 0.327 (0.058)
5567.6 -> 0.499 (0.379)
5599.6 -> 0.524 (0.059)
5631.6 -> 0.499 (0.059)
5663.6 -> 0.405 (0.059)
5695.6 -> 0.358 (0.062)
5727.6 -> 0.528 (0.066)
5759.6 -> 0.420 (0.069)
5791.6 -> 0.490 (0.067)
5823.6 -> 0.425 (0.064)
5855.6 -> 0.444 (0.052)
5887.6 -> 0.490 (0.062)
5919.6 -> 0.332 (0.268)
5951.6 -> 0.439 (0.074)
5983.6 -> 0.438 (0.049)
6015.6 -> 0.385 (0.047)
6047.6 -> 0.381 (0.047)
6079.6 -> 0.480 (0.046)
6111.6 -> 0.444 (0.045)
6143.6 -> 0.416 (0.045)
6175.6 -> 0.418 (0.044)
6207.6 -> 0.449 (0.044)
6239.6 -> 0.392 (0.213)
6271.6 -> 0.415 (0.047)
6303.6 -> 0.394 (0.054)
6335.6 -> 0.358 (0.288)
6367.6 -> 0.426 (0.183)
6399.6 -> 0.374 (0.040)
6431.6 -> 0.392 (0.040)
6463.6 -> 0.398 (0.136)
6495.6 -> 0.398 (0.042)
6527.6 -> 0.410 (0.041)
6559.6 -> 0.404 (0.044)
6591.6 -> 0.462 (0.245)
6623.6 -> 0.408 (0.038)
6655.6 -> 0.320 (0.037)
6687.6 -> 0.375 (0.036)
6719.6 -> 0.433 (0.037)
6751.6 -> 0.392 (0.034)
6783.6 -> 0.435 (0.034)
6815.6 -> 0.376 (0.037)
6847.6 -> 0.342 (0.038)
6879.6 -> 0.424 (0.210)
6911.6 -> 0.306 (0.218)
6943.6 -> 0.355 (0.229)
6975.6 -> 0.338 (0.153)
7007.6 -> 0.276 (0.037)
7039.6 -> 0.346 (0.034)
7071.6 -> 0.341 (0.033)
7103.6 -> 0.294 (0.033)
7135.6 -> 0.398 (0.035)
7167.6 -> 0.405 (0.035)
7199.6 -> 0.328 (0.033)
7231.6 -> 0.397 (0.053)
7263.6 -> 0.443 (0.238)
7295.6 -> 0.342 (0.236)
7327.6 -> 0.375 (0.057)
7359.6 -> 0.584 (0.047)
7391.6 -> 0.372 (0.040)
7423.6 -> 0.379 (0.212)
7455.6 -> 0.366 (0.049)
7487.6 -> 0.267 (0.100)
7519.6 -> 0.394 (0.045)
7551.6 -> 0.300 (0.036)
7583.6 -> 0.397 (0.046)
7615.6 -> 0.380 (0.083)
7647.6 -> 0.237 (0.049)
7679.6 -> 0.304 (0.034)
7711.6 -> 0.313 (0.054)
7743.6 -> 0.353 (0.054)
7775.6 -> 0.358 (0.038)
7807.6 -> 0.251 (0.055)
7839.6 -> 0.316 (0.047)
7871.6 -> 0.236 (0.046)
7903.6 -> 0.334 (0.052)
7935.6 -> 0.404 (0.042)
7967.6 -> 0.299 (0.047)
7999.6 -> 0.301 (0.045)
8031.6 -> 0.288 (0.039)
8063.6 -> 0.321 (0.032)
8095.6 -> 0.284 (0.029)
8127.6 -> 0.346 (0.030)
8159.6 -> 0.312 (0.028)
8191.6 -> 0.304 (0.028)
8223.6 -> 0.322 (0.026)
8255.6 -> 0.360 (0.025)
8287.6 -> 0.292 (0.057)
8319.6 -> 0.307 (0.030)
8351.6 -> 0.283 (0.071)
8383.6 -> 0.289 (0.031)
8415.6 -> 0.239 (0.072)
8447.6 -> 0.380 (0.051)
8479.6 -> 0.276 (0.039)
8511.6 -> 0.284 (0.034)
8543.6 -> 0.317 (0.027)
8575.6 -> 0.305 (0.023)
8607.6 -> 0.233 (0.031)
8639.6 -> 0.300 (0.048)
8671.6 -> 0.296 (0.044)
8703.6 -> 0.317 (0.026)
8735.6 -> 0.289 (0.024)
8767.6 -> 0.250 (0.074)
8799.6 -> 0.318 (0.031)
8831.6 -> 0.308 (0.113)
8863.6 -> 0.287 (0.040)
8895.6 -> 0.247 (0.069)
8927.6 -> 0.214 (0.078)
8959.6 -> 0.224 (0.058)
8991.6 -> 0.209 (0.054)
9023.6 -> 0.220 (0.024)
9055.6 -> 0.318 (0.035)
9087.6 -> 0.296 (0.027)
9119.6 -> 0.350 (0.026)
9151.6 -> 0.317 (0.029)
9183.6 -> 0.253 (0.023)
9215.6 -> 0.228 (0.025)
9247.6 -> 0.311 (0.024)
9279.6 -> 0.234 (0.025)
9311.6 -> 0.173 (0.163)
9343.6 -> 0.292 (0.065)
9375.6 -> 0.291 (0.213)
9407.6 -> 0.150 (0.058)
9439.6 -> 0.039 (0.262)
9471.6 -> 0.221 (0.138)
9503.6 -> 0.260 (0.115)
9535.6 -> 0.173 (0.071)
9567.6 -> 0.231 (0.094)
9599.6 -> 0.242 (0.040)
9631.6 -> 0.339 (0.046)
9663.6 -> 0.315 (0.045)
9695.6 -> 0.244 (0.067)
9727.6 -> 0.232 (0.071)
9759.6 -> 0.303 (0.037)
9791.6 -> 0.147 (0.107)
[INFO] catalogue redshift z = 0.12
